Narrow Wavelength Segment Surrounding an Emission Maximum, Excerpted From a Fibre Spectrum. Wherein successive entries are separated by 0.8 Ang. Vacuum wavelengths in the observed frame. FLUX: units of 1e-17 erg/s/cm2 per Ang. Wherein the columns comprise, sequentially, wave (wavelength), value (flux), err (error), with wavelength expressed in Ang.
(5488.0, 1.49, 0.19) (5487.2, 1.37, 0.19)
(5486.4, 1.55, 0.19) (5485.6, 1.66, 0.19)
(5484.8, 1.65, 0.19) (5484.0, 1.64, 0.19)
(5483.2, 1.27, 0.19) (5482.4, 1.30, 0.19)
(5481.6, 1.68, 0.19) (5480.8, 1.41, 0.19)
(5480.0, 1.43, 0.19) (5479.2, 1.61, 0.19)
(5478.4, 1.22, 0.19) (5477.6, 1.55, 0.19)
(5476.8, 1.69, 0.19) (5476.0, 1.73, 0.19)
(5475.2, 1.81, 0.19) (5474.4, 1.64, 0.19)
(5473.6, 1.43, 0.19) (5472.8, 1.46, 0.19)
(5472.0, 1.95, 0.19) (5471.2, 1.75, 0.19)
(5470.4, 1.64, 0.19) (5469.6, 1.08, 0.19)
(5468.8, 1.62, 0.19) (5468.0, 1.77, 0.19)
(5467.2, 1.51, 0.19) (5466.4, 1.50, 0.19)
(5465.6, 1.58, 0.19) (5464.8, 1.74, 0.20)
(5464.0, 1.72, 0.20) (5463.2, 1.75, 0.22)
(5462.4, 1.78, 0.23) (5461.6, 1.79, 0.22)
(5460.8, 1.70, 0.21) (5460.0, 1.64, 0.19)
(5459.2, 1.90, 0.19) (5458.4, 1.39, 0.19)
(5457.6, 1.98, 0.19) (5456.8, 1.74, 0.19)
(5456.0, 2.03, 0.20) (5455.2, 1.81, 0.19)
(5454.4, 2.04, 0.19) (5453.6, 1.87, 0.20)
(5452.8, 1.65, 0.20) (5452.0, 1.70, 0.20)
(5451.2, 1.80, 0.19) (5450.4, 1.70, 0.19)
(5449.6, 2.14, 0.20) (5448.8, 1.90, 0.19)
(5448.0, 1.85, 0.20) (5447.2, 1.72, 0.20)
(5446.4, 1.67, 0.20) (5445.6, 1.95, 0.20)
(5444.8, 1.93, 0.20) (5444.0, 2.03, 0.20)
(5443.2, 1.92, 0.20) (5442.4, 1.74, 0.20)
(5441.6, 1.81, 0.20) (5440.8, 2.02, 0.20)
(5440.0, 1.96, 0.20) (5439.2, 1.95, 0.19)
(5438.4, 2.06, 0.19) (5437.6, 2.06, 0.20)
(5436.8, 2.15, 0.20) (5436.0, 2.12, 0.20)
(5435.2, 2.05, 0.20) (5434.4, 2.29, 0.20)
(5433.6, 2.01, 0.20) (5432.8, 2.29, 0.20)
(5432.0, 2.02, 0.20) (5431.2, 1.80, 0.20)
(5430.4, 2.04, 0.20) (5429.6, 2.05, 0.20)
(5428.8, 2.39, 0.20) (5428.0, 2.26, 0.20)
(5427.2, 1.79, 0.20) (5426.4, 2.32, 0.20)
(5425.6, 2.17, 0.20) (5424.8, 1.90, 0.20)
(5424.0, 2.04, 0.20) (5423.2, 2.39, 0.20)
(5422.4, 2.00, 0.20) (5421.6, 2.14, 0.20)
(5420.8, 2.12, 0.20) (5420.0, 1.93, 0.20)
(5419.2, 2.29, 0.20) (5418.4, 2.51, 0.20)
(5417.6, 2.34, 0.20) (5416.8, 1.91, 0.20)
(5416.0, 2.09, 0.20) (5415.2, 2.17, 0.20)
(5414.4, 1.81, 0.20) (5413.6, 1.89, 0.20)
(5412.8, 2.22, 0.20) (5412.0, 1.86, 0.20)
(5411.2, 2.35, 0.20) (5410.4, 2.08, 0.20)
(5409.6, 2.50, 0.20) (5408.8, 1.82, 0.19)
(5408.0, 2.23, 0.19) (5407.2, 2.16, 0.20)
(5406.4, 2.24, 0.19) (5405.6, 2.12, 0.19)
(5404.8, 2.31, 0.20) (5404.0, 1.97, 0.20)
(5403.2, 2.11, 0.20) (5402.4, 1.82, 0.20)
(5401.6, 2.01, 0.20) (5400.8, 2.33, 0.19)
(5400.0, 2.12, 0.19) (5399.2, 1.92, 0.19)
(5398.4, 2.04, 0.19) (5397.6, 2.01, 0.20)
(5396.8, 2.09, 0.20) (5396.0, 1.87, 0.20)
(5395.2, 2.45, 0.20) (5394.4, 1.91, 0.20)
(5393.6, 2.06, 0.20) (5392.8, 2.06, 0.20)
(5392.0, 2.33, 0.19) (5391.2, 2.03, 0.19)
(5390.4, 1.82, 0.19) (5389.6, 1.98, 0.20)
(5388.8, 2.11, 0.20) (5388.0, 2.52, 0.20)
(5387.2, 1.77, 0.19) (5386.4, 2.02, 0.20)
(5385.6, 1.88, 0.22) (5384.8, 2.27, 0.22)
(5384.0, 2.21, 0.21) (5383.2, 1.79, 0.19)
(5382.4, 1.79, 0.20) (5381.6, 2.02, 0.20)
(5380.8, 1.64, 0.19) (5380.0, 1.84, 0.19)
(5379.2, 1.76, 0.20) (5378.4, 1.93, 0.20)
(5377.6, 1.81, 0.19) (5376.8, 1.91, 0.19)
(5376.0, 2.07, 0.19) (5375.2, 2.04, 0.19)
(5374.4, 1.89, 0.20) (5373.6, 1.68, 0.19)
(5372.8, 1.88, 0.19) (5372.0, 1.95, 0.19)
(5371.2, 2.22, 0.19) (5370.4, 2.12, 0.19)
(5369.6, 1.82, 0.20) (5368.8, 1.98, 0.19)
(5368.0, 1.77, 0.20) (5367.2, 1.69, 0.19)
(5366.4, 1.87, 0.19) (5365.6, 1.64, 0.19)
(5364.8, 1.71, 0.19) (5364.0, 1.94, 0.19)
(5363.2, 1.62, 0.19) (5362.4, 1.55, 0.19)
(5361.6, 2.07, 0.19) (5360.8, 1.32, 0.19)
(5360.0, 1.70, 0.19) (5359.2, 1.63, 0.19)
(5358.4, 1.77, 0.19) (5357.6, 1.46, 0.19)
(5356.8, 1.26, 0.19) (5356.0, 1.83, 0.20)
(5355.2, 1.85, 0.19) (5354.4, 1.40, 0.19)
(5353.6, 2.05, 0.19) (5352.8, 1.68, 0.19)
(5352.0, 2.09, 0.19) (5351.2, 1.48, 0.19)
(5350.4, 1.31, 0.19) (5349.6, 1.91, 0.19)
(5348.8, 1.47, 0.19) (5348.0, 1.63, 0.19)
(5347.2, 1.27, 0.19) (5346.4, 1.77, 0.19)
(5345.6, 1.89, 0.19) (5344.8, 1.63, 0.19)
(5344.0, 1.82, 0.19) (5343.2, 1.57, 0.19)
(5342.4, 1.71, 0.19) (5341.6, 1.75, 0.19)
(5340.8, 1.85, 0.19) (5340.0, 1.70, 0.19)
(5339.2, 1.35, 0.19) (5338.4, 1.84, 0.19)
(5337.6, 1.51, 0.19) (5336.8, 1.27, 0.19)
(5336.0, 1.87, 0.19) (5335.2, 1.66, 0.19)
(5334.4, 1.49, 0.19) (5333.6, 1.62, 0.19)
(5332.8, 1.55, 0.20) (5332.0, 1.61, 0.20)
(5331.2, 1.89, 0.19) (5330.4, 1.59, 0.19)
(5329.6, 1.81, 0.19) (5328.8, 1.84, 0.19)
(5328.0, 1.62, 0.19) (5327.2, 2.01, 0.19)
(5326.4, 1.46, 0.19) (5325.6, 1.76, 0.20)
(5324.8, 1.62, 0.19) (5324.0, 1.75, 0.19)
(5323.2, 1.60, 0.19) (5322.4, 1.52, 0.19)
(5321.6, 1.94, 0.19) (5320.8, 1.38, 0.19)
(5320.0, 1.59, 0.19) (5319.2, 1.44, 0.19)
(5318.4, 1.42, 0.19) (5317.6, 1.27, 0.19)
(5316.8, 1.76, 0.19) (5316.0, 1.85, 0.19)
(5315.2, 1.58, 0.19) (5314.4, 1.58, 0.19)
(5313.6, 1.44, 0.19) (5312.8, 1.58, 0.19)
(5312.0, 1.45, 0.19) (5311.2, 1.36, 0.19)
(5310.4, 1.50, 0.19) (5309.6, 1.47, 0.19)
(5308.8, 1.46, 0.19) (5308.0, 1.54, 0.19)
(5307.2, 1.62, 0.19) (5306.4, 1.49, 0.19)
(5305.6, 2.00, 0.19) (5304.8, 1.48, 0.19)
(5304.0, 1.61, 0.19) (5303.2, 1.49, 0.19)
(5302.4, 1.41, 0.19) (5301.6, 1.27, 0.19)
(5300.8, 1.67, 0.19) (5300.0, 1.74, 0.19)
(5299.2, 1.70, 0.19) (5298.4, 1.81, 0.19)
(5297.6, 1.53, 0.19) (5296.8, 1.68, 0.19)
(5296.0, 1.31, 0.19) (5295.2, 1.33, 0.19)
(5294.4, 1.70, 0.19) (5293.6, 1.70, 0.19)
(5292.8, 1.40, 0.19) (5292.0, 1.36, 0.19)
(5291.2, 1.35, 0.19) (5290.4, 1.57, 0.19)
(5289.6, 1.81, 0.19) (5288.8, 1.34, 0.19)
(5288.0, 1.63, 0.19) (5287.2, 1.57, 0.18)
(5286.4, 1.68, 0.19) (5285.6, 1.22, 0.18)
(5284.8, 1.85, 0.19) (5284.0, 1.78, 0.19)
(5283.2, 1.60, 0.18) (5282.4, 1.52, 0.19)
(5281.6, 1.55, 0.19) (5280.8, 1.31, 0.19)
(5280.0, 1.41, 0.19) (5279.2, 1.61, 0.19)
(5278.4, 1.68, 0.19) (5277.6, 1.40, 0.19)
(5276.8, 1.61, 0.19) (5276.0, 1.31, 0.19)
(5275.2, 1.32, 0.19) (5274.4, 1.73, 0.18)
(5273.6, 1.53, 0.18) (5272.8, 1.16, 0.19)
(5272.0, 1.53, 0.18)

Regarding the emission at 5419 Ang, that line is C III]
